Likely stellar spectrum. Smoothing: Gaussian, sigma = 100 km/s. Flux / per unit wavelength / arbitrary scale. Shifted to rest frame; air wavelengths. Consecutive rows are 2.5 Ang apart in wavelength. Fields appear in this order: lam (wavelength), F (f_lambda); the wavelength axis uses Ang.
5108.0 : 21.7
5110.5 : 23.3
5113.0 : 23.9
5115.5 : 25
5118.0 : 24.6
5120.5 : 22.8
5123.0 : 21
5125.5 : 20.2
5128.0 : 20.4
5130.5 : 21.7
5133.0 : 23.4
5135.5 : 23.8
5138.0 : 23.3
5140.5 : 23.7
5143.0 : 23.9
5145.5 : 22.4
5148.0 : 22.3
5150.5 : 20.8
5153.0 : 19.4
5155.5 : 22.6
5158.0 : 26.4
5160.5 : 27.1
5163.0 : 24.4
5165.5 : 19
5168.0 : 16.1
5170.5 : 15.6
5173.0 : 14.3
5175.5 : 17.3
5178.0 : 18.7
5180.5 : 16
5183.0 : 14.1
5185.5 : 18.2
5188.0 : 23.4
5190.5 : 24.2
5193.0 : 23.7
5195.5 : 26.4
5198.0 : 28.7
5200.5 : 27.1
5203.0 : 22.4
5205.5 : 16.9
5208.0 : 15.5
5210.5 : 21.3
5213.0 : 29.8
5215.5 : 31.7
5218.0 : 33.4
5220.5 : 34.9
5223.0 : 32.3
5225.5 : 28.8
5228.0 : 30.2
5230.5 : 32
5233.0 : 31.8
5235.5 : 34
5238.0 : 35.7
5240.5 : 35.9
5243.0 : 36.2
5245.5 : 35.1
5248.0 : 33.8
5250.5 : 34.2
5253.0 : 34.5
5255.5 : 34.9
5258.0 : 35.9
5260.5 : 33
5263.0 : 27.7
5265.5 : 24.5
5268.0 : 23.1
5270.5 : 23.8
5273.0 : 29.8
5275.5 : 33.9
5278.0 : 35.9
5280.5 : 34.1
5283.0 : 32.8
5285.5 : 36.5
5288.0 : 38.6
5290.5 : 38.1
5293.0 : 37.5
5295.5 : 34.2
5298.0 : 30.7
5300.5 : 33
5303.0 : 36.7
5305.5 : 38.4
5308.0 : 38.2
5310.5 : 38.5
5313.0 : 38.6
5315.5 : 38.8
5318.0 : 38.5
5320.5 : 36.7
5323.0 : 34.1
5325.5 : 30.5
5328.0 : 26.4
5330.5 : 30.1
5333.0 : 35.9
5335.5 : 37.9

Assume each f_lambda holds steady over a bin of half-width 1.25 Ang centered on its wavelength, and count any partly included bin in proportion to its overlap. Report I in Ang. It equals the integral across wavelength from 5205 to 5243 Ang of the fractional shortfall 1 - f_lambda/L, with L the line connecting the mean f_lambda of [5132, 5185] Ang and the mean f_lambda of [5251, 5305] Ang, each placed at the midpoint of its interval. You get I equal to -3.6 Ang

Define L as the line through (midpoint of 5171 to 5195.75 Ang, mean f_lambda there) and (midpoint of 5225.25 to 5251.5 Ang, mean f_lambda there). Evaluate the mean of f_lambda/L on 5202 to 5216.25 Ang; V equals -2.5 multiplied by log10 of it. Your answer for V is 0.16 mag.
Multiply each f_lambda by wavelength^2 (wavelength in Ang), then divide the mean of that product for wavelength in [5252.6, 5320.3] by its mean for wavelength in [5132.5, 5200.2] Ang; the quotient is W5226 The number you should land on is 1.7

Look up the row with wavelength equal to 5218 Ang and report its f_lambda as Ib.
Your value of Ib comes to 33.4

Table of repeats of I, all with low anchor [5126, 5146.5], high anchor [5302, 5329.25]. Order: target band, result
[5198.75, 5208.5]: 2.2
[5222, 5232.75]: -0.5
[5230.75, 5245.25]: -2.1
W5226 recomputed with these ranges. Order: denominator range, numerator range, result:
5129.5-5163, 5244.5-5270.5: 1.41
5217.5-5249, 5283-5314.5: 1.12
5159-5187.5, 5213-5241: 1.80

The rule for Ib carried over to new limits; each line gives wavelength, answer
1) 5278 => 35.9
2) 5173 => 14.3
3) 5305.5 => 38.4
